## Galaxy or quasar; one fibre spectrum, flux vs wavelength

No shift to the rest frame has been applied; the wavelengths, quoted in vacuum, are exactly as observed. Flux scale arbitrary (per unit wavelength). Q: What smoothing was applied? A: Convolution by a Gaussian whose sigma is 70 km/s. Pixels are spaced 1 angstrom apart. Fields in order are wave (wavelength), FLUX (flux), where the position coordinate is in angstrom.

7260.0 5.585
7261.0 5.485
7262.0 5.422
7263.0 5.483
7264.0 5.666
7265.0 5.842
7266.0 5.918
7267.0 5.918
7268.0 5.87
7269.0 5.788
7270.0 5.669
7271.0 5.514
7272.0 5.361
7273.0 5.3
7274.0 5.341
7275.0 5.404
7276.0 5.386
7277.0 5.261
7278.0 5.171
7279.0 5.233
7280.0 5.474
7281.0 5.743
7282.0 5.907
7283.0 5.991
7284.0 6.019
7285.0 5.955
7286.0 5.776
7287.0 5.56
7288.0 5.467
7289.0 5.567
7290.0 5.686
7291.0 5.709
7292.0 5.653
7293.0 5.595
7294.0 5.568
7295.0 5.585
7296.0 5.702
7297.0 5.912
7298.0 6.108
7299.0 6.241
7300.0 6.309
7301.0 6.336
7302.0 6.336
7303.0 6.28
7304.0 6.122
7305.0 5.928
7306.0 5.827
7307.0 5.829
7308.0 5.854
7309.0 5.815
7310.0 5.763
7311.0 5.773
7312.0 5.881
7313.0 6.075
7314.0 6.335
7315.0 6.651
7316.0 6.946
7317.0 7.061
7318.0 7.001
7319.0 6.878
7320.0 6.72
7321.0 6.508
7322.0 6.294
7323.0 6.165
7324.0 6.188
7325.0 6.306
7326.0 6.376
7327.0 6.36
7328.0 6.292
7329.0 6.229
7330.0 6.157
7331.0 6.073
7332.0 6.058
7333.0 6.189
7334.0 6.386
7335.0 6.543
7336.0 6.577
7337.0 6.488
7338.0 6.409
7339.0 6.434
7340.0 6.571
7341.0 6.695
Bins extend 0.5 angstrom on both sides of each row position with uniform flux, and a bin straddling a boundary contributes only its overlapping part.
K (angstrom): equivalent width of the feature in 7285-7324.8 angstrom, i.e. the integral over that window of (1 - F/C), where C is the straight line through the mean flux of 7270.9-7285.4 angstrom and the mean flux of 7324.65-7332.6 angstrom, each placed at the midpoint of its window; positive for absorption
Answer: -1.1 angstrom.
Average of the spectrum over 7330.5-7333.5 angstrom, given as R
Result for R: 6.11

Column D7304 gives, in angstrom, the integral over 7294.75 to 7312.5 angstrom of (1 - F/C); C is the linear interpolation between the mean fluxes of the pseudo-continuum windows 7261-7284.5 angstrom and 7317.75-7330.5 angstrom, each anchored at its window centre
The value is 0.29 angstrom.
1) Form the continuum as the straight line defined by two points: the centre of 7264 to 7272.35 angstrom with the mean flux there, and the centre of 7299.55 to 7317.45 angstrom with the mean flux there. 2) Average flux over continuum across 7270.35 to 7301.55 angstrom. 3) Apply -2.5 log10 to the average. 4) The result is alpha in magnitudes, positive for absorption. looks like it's 0.05 mag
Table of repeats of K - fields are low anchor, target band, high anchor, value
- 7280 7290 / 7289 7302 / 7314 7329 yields 0.2 angstrom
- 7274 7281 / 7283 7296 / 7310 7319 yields 0.0 angstrom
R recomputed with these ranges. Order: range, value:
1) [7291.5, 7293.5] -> 5.62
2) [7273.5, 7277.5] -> 5.35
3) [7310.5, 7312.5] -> 5.83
